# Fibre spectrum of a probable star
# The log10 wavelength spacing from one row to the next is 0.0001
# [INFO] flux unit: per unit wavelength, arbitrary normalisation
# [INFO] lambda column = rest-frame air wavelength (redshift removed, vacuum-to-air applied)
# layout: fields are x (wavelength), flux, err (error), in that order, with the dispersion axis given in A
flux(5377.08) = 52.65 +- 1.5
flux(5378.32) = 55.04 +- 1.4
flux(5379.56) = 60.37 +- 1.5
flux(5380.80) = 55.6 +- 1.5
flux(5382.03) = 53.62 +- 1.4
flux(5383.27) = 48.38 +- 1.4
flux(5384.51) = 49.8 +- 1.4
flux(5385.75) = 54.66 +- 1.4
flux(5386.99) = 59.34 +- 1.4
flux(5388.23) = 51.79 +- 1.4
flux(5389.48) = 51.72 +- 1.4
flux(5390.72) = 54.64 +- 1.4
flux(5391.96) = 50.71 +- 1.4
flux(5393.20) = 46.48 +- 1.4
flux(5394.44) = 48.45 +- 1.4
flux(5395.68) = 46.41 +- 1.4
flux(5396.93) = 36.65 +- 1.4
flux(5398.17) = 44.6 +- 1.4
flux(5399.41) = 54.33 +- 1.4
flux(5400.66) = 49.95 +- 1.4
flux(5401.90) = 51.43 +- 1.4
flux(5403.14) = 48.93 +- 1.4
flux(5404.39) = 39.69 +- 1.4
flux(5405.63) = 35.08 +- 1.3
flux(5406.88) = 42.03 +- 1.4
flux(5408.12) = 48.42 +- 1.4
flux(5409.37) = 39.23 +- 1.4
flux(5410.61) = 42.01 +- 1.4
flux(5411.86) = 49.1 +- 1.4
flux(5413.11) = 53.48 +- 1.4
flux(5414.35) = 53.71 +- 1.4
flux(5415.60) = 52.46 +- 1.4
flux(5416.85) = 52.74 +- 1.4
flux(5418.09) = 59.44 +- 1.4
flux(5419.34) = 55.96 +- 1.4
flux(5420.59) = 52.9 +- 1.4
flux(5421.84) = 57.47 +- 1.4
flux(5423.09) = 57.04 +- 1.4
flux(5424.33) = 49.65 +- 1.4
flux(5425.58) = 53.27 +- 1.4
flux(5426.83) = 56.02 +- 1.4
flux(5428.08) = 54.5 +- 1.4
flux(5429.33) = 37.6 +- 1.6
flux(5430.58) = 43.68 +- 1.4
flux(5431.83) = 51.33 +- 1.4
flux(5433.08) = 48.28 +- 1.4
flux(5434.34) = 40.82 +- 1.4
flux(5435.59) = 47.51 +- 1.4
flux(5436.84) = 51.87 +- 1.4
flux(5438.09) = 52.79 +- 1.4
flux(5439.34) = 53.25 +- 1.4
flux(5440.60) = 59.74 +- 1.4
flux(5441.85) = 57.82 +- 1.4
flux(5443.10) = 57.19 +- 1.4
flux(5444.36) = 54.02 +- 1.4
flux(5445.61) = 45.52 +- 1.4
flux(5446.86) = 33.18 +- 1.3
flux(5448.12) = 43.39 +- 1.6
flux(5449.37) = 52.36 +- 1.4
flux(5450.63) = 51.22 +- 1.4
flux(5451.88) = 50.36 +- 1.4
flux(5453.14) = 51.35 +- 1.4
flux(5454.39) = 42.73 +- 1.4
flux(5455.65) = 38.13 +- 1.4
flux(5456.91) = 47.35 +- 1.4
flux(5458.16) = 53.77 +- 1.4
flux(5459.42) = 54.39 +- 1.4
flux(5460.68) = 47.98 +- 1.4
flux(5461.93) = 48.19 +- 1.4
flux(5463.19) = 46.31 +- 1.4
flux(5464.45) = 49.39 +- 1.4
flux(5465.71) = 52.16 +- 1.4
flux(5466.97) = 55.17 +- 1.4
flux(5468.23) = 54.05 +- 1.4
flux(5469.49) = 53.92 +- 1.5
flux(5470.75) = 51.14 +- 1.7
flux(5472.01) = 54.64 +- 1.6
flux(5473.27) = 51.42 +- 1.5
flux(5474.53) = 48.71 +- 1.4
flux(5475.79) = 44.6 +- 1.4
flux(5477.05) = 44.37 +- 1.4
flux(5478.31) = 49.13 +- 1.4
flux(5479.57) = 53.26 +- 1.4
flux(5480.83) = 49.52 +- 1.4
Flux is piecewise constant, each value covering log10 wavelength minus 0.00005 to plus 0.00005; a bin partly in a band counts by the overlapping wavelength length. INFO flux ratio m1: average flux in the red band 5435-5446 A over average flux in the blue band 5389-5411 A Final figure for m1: 1.2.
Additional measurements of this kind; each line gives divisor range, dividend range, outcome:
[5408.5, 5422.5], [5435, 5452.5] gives 0.98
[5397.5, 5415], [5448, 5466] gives 1.05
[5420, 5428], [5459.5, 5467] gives 0.91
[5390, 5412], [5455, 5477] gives 1.09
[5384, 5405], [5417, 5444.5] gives 1.06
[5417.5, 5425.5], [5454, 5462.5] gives 0.86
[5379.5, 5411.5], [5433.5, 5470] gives 1.03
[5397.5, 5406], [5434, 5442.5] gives 1.12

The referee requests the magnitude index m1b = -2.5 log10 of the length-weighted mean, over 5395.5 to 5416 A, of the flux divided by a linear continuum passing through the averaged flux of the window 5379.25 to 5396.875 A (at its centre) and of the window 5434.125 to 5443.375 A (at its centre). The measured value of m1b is 0.130 mag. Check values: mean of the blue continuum 51.6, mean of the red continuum 53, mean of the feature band 46.2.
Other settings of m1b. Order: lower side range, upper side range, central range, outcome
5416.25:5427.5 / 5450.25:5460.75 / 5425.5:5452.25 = 0.042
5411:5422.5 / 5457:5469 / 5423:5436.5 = 0.092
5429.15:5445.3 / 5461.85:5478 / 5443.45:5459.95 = 0.064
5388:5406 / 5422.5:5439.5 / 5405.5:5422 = -0.026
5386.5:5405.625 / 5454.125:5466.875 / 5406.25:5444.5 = -0.057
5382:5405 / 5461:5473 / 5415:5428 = -0.092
